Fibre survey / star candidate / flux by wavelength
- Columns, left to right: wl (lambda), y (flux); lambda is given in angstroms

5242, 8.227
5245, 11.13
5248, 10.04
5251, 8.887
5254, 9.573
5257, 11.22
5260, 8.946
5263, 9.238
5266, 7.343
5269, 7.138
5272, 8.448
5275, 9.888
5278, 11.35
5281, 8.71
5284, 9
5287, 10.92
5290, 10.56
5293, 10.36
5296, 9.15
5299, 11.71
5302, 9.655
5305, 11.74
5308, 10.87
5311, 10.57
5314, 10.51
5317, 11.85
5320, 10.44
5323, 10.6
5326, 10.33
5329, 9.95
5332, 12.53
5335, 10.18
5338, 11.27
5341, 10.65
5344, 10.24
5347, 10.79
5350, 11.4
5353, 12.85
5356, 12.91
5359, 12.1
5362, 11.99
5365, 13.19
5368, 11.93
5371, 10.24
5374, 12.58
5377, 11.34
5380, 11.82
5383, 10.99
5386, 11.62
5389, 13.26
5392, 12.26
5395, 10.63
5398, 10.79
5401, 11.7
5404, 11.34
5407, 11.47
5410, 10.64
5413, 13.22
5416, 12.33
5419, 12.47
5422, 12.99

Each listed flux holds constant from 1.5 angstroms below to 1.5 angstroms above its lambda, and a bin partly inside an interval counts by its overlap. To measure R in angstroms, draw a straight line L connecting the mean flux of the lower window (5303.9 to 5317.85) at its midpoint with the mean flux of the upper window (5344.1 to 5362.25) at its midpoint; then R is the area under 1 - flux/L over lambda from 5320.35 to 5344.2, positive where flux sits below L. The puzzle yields 1.5 angstroms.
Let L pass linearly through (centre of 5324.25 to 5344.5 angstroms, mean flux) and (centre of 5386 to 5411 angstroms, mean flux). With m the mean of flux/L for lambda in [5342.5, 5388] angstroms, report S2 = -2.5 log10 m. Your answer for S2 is -0.06 mag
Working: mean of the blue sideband 10.8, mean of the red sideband 11.5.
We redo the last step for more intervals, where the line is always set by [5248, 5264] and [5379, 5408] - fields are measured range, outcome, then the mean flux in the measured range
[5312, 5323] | -0.04 mag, 10.9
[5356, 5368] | -0.12 mag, 12.4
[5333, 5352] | 0.00 mag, 10.9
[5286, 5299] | -0.03 mag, 10.4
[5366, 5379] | -0.03 mag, 11.6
